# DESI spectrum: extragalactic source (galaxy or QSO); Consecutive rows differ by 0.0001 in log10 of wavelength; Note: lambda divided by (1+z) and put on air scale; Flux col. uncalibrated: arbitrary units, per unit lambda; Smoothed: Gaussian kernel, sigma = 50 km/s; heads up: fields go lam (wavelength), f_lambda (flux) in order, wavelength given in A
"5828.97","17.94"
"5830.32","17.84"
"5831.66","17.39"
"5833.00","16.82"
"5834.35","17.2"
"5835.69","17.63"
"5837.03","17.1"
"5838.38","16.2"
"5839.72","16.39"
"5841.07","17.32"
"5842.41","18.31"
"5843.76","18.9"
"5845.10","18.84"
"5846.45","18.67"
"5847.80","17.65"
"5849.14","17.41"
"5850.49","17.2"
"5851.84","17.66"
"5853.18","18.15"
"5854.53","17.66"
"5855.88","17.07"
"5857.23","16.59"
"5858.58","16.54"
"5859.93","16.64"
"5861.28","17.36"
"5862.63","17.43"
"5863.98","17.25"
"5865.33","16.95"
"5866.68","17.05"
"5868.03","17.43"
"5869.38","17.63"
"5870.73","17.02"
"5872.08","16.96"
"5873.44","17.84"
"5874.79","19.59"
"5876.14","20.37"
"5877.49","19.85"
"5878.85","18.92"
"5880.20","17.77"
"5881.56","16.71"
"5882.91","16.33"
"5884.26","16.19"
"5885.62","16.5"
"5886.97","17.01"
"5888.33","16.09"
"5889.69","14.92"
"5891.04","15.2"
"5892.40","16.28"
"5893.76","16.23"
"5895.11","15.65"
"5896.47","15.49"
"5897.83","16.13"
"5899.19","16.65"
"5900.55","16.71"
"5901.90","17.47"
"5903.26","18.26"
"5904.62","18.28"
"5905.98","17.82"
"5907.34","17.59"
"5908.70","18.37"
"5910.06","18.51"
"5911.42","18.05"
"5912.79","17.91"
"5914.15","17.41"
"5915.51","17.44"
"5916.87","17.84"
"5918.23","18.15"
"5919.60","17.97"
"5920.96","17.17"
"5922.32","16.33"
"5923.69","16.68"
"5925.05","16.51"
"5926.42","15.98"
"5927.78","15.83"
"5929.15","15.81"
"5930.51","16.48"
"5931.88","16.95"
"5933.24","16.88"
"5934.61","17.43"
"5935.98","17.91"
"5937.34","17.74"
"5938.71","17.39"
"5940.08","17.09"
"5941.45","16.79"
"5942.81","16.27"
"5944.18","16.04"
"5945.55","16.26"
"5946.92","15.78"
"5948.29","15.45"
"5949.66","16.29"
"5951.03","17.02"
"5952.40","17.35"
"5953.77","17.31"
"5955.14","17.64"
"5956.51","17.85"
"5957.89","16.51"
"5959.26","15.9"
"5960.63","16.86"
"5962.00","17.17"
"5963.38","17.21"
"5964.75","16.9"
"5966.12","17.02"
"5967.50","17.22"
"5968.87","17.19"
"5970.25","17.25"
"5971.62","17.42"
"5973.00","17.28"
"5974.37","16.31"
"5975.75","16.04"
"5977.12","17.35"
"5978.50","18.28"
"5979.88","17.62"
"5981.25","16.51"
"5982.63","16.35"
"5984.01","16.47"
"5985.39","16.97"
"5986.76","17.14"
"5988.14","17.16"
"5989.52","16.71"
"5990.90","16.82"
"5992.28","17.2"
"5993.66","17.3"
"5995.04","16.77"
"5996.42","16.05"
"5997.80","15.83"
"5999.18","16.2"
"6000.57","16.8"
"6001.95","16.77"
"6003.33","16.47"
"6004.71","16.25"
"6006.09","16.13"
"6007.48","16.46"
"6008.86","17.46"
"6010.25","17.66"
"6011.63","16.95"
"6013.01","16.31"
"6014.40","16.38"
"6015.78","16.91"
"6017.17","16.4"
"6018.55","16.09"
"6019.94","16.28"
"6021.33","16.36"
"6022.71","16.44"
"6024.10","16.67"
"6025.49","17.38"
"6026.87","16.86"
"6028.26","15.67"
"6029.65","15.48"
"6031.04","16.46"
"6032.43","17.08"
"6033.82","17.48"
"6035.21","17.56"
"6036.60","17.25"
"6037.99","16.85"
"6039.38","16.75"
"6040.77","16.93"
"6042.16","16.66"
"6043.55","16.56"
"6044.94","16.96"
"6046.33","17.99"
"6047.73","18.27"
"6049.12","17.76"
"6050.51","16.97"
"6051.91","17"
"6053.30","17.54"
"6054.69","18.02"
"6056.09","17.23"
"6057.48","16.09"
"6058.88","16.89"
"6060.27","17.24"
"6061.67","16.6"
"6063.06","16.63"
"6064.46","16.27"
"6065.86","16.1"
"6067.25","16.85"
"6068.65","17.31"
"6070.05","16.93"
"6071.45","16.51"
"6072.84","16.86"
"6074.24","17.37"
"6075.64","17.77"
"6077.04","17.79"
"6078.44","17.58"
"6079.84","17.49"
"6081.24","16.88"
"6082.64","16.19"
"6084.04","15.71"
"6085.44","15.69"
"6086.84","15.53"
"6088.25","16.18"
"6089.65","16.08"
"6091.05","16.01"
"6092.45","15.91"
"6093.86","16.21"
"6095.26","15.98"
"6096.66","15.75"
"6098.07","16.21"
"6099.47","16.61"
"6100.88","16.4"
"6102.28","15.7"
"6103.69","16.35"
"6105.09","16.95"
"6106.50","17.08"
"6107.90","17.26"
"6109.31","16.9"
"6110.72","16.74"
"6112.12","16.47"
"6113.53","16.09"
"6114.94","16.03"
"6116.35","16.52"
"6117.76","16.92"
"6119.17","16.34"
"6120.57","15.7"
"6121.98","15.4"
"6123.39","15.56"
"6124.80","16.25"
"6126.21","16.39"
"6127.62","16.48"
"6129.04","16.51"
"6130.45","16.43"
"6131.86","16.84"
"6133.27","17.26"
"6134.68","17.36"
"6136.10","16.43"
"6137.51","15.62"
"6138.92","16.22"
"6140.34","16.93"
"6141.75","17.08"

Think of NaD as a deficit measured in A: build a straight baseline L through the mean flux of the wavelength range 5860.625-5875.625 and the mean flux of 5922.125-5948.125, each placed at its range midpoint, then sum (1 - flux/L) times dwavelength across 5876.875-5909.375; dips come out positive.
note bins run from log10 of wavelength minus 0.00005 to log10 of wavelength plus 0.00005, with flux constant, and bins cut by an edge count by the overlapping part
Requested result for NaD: 0.5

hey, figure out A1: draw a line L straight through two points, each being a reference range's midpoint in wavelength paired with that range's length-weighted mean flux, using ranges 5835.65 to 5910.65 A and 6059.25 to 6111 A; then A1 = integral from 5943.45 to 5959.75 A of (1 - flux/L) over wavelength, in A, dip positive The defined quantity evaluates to 0.4 A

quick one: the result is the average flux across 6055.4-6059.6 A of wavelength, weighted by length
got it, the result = 16.8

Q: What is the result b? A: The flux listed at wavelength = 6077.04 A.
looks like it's 17.79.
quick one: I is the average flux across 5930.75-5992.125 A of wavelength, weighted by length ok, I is 16.9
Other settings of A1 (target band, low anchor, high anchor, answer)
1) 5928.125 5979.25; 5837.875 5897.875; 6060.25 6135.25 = 0.20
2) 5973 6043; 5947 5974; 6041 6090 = 0.84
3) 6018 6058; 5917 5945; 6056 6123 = -0.70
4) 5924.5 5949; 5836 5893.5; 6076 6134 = 0.69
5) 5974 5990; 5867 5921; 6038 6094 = 0.15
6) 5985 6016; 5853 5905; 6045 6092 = 0.45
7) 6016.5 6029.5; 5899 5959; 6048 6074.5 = 0.45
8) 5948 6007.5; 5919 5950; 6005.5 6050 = -0.41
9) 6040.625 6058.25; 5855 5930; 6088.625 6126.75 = -0.76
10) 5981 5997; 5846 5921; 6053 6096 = 0.17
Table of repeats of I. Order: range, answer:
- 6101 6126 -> 16.4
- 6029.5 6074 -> 17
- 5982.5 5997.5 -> 16.8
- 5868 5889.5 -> 17.6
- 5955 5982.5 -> 17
